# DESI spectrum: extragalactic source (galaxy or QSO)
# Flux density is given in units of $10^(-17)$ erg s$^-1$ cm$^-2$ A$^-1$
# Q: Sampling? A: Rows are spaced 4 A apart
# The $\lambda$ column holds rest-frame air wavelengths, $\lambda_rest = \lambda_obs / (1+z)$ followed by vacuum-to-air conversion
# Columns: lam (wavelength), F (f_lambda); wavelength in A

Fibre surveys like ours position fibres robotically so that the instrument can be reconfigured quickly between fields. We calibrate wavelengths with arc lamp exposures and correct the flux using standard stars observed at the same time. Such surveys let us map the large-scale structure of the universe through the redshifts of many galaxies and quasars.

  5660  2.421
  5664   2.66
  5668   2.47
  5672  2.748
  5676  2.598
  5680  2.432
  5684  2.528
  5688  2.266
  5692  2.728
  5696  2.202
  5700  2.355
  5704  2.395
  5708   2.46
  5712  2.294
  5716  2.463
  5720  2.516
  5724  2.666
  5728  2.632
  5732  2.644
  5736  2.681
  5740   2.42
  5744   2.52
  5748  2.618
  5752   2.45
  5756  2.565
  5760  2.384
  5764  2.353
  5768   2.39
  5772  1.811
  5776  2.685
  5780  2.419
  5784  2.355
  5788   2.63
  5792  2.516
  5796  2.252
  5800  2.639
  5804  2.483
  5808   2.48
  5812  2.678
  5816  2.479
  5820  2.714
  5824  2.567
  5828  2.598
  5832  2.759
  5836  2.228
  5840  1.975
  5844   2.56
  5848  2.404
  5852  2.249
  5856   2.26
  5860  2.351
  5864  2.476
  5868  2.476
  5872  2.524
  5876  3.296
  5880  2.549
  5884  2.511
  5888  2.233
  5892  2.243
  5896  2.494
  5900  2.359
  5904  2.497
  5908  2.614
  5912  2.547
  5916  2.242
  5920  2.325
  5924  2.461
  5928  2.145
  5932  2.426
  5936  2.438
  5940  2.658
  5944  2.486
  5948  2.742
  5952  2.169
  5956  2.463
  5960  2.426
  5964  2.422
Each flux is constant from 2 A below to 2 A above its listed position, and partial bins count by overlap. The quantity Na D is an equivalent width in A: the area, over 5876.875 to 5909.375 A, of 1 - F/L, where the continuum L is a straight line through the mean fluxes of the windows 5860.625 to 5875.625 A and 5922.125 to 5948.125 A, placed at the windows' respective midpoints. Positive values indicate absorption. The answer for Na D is 0.81 A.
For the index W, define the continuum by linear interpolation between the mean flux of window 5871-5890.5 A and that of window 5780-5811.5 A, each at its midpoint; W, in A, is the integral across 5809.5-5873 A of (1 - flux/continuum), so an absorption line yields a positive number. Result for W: 2.5 A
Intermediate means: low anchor 2.48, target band 2.46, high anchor 2.62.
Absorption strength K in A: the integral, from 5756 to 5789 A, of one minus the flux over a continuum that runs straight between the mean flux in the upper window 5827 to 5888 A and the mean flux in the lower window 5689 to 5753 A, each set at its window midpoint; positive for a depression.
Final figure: 1.4 A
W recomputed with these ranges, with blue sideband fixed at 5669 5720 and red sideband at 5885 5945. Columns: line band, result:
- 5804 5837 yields -1.9 A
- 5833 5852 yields 0.9 A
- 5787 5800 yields -0.2 A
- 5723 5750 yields -1.6 A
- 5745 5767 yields -0.2 A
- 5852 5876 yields -0.5 A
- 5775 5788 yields -0.3 A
